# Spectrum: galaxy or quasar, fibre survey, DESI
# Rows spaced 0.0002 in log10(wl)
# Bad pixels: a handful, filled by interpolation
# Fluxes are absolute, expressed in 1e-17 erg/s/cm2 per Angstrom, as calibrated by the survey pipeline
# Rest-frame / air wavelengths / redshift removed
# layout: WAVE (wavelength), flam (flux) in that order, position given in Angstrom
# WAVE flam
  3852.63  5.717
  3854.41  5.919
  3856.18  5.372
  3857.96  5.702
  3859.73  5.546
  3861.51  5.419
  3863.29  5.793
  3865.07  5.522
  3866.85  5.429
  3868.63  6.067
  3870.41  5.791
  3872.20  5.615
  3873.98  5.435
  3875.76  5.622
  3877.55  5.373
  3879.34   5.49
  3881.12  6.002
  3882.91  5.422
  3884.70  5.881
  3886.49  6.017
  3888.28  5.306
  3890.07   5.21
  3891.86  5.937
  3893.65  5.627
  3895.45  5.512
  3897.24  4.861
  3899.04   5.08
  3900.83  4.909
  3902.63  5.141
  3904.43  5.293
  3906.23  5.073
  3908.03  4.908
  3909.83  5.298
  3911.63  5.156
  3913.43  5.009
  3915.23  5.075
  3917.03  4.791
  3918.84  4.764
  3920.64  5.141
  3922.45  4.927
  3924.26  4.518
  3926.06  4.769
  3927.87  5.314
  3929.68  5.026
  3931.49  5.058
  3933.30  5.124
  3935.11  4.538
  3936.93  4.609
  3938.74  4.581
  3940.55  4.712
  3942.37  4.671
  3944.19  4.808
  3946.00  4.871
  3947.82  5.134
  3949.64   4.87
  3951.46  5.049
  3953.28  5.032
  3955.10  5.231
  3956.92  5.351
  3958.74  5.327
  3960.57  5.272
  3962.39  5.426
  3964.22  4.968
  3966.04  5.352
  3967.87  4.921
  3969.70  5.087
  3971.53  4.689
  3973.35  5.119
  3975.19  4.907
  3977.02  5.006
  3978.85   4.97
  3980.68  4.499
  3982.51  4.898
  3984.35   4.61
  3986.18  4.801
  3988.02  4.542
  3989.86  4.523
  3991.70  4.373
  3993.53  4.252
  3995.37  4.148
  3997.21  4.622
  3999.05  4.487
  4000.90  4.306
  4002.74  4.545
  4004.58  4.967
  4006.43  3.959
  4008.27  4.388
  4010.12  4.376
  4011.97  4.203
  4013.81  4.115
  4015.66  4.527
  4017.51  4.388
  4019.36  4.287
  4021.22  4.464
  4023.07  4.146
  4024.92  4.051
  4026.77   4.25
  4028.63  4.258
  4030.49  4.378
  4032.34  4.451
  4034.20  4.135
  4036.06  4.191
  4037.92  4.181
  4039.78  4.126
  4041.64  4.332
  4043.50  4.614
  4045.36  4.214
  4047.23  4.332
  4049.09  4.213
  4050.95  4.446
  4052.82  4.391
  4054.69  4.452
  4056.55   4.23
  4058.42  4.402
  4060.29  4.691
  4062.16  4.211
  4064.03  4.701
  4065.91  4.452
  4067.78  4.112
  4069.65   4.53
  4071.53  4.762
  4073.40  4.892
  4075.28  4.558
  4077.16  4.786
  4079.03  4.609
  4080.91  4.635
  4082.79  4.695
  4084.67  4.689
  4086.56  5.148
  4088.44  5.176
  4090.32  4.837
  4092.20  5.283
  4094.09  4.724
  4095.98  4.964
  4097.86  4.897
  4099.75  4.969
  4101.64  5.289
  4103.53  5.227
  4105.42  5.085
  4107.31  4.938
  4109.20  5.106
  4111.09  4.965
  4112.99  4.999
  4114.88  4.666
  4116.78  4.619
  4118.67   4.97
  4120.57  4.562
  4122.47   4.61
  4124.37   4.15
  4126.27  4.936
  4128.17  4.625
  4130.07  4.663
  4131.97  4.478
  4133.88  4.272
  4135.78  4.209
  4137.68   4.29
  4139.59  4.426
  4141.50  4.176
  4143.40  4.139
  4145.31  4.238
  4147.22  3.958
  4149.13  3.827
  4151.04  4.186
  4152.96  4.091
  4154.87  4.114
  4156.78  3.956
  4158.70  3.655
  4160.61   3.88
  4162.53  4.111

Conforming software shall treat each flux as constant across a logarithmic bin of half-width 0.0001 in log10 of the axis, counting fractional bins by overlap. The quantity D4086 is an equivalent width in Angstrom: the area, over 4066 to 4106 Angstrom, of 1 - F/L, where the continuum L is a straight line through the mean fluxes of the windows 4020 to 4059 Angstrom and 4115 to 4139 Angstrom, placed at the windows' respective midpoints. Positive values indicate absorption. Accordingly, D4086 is -3.8 Angstrom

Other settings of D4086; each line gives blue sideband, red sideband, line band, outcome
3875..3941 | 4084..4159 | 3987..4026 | 4.31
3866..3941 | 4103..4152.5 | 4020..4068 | 4.68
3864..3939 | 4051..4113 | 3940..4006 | 2.89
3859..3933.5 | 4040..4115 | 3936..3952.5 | 1.09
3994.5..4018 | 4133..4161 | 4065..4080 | -1.19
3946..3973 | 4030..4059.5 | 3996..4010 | 0.75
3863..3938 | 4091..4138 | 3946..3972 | 0.07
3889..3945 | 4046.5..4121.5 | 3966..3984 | 0.01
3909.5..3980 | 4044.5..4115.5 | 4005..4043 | 4.37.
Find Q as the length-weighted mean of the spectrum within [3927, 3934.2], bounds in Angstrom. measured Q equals 5.13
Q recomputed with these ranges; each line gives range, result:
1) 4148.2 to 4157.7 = 4.04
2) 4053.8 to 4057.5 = 4.35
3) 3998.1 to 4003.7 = 4.45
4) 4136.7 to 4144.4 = 4.26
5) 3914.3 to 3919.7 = 4.88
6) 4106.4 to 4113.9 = 5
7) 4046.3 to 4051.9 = 4.33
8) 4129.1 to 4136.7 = 4.41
